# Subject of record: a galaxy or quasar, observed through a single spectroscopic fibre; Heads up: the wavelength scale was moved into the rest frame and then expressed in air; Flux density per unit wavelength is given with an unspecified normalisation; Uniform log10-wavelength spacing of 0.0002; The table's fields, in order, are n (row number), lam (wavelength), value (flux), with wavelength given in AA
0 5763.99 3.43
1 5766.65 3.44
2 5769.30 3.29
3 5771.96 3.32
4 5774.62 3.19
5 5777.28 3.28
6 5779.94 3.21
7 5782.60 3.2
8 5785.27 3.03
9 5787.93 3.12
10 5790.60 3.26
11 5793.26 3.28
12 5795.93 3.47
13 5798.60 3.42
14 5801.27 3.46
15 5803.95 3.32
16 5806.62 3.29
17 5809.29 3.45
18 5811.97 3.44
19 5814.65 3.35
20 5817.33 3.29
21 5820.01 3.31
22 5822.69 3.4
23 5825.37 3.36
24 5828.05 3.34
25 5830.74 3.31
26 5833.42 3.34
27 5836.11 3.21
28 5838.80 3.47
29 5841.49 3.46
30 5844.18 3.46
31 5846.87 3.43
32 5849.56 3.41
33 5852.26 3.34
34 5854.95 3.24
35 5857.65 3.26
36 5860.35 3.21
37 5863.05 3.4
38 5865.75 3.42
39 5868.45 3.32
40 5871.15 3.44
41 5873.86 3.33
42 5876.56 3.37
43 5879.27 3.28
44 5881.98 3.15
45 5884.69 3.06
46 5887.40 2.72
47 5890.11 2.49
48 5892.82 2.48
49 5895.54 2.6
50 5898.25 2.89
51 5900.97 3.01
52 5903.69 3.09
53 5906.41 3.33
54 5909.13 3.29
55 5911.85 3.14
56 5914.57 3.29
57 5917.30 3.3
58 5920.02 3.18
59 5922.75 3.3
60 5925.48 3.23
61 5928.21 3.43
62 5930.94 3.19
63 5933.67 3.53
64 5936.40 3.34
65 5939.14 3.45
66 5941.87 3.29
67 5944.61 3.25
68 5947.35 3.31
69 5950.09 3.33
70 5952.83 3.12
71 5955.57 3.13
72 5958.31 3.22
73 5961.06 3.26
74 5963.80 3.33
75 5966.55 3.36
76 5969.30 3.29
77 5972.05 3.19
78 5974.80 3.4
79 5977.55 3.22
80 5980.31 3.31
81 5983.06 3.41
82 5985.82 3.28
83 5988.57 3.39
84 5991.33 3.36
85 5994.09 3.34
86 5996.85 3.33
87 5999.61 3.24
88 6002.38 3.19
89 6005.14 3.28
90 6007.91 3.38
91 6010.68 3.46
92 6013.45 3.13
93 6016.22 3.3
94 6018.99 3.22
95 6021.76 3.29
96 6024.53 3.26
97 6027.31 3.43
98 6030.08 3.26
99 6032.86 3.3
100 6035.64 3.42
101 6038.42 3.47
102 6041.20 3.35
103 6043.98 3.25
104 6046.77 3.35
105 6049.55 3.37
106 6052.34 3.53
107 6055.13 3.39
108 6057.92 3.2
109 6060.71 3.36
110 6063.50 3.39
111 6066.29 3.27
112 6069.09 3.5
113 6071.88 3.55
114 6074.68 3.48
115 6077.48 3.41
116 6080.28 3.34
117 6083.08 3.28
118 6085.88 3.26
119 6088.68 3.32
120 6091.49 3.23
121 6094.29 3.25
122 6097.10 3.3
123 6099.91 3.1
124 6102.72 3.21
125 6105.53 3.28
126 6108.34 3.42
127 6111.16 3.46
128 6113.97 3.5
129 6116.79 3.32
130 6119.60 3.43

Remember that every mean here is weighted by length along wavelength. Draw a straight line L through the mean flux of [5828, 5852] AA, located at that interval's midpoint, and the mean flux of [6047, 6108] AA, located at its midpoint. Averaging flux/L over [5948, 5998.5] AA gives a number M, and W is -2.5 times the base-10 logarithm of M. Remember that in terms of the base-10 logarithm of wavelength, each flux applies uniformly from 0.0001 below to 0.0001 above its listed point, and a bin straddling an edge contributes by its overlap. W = 0.02 mag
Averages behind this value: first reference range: 3.38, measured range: 3.29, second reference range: 3.34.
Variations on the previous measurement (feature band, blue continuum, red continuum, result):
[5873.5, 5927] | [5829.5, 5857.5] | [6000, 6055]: 0.094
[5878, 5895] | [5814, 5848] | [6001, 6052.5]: 0.177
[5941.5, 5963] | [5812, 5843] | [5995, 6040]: 0.029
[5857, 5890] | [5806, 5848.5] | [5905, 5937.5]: 0.039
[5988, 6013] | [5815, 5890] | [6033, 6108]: 0.002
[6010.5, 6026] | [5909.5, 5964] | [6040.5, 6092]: 0.022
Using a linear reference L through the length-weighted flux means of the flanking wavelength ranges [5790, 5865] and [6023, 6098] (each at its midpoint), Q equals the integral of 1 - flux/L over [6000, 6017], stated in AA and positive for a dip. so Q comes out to 0.34 AA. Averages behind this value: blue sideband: 3.36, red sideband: 3.35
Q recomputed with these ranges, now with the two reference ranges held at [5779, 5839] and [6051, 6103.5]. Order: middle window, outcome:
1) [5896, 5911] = 1.0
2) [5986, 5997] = -0.1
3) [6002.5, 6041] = 0.1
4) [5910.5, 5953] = 0.4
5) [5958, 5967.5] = 0.1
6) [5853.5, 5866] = 0.1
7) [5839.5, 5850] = -0.4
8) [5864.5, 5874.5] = -0.2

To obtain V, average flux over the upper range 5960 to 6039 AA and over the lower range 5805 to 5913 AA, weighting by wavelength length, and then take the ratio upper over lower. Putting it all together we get 1.03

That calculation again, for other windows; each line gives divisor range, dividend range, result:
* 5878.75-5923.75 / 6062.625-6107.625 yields 1.10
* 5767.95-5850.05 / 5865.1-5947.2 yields 0.95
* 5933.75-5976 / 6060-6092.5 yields 1.02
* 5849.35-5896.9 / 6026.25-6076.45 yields 1.08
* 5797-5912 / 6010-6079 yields 1.04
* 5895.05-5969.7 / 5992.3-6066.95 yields 1.03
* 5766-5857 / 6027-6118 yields 1.01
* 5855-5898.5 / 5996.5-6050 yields 1.07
